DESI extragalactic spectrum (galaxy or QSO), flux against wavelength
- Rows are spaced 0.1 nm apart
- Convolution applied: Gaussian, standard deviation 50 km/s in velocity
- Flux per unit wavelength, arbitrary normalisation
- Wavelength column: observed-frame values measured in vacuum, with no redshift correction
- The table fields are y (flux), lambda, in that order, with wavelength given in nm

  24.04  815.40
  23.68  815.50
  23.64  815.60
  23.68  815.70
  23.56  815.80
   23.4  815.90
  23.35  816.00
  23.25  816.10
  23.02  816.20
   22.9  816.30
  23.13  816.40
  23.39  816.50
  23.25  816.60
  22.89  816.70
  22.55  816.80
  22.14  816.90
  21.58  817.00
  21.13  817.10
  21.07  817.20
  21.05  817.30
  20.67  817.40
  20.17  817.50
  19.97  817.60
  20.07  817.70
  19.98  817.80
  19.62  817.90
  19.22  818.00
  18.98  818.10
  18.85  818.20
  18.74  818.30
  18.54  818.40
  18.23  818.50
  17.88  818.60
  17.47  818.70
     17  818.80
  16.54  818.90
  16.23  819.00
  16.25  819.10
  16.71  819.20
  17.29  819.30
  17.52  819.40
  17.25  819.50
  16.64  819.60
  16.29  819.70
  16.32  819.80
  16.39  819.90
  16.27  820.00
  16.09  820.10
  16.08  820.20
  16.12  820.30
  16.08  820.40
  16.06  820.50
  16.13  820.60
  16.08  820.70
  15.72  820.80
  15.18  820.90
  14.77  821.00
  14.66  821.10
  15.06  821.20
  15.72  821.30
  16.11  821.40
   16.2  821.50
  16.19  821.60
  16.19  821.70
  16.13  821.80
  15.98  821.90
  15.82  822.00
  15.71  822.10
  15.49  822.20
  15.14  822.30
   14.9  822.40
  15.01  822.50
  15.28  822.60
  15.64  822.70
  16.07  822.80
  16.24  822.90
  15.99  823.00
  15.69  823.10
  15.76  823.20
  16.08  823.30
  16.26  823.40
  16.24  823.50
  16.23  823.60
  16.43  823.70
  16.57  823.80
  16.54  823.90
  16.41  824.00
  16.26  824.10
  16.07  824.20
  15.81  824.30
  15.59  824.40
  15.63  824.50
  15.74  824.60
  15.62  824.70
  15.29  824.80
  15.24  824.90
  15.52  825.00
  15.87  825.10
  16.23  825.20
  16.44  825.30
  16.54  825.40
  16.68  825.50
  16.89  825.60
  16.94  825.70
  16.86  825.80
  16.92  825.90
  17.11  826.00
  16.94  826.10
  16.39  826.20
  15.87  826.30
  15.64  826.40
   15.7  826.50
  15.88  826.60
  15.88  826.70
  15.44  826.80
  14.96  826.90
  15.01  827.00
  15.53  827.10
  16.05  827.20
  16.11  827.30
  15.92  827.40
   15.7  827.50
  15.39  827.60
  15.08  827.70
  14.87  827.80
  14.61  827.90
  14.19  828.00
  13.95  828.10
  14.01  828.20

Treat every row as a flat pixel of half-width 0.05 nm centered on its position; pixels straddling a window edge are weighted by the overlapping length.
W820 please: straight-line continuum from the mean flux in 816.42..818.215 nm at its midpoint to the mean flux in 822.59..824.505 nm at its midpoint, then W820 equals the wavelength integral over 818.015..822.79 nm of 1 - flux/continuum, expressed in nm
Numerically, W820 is 0.559 nm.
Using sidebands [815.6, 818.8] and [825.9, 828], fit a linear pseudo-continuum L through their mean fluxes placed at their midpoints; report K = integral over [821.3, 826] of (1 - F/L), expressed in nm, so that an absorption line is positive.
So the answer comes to 0.39 nm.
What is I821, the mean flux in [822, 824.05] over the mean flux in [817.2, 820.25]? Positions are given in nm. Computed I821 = 0.9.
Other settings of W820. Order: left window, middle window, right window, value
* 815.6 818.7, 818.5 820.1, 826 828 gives 0.25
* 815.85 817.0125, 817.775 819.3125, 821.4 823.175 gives 0.18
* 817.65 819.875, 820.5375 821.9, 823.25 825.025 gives 0.10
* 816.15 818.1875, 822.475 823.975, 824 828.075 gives 0.13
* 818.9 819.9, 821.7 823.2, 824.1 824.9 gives 0.04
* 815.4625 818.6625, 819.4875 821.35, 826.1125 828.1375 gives 0.33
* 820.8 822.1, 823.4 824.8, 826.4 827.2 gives -0.04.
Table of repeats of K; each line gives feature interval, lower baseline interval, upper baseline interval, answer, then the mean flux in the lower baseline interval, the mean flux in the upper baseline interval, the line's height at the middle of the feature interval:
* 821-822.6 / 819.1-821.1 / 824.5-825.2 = 0.04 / 16.2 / 15.6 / 16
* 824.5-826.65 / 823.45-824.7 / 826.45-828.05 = -0.06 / 16.1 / 15.4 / 15.8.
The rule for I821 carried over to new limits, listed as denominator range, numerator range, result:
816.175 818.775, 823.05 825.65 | 0.78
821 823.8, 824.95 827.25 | 1.02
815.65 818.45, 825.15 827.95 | 0.75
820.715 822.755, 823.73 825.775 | 1.04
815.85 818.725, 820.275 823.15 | 0.75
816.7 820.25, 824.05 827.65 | 0.86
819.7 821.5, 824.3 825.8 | 1.01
